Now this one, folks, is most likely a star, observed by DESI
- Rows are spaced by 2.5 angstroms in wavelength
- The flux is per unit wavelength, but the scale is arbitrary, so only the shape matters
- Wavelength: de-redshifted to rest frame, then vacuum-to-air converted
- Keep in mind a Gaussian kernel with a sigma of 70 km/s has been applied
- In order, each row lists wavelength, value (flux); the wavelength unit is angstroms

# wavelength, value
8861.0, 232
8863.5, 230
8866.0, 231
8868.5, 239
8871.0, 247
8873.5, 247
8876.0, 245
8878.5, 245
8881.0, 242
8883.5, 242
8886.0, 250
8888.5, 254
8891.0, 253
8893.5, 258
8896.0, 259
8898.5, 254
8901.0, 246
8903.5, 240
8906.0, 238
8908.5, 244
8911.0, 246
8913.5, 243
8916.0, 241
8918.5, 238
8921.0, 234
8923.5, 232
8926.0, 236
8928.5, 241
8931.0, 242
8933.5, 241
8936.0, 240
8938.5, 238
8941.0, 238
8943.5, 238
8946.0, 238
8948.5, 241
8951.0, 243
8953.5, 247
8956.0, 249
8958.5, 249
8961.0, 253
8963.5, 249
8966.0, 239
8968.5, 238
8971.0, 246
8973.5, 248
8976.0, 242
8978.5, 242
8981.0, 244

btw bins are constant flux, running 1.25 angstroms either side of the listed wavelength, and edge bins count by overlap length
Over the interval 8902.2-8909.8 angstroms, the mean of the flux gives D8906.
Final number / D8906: 241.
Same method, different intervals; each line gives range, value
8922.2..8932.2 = 238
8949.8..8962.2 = 248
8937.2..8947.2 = 238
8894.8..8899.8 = 256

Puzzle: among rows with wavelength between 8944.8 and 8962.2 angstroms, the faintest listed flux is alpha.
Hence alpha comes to 238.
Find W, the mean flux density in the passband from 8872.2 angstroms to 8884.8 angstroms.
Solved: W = 244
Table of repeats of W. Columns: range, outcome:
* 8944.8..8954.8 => 242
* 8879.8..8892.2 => 248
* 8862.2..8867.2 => 231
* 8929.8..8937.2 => 241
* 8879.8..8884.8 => 242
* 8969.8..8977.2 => 245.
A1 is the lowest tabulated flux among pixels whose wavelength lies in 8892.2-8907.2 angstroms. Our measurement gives 238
